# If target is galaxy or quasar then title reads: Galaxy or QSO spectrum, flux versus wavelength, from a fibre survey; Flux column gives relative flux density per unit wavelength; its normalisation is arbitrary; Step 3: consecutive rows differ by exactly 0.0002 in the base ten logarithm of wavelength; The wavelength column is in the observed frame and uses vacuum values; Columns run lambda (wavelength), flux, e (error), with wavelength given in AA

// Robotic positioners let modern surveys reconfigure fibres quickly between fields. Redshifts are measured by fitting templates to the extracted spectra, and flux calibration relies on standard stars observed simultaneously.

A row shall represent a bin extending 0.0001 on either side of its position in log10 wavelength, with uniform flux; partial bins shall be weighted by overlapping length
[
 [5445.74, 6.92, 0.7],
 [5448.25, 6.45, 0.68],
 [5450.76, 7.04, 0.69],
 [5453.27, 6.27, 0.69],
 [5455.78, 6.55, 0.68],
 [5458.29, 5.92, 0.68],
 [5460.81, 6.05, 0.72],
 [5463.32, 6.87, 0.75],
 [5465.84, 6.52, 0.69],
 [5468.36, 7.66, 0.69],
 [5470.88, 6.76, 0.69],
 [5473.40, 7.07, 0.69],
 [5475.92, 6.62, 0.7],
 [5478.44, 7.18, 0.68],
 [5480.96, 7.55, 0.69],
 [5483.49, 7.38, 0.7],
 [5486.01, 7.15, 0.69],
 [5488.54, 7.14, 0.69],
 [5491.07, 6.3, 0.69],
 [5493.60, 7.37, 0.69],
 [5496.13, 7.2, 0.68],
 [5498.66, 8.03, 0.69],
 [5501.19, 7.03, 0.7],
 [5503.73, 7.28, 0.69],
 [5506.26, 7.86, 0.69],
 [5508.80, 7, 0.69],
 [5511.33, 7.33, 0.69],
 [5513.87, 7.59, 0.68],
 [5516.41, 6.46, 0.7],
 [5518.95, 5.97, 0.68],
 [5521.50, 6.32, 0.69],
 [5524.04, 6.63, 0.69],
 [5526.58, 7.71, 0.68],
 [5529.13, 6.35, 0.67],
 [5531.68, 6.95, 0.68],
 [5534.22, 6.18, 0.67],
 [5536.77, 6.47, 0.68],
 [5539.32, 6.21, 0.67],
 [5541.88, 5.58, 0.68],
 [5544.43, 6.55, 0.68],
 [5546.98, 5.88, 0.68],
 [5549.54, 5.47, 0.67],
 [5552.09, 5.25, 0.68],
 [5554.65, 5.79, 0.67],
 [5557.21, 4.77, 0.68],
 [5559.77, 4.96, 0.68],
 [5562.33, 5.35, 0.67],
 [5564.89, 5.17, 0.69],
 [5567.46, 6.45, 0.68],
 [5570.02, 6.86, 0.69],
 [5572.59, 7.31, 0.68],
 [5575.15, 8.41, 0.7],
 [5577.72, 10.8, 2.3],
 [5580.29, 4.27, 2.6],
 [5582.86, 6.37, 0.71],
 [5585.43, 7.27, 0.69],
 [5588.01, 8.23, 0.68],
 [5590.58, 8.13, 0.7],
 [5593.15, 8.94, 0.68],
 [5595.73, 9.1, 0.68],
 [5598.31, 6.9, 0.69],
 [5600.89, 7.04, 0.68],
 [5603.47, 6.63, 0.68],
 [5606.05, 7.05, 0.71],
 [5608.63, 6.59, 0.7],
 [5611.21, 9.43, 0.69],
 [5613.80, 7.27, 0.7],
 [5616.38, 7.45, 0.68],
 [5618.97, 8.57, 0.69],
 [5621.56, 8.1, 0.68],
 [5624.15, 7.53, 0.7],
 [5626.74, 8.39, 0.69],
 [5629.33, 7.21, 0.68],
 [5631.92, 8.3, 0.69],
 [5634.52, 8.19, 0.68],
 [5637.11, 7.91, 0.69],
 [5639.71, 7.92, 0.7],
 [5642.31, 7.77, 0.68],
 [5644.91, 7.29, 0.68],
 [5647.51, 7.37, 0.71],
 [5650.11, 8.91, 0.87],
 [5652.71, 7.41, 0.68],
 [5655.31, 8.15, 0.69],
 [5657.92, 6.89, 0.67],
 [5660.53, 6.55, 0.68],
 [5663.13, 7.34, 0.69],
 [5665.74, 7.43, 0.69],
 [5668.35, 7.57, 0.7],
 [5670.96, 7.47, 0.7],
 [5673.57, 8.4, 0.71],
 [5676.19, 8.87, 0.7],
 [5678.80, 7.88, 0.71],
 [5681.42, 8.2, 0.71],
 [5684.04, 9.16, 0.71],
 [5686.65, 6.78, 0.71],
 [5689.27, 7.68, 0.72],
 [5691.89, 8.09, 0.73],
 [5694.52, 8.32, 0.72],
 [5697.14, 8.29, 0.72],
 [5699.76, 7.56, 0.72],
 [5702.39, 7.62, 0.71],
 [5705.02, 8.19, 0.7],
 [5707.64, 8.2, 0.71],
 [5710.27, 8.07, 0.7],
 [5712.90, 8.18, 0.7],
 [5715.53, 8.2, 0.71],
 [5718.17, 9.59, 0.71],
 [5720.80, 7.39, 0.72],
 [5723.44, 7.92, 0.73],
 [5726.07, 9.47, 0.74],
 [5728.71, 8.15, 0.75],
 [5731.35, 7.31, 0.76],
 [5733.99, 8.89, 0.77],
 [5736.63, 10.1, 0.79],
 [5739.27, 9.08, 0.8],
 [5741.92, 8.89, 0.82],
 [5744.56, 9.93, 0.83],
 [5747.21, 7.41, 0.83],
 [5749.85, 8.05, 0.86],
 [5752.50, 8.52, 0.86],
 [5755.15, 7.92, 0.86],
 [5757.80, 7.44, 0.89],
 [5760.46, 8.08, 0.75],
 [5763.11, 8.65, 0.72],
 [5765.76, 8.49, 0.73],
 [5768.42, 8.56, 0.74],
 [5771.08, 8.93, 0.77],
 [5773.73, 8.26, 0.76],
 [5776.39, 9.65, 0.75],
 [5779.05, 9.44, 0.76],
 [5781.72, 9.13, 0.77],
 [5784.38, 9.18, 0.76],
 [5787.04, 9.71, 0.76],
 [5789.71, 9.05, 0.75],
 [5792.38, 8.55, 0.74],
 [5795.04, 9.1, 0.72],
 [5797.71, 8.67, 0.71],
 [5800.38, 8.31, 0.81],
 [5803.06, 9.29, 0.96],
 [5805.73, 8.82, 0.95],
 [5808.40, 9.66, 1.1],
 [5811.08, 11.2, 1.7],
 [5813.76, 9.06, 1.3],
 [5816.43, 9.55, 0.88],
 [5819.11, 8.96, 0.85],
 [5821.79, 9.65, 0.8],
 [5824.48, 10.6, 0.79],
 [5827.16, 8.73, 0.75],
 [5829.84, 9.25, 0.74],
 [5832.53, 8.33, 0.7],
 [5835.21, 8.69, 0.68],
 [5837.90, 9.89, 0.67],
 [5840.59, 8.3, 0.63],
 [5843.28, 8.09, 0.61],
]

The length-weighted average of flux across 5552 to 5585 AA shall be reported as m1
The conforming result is 6.35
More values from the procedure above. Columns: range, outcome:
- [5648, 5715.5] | 7.89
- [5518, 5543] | 6.45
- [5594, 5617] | 7.52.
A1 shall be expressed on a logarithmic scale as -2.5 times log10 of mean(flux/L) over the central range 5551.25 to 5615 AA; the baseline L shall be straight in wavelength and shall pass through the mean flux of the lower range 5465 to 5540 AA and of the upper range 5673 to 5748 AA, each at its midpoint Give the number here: 0.08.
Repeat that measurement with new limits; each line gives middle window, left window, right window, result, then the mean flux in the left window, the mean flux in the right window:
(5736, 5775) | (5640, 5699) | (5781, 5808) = 0.01 mag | 7.81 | 9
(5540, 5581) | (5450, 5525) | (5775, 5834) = 0.20 mag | 6.94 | 9.27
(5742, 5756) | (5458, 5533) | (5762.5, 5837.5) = 0.04 mag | 6.99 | 9.14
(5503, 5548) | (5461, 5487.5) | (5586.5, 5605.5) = 0.10 mag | 7.04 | 7.81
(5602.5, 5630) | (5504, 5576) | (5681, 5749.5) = -0.06 mag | 6.39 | 8.33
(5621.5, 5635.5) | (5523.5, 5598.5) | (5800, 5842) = -0.08 mag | 6.68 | 9.29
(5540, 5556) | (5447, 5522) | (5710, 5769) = 0.26 mag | 6.94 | 8.45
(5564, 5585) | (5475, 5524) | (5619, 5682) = 0.07 mag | 7.08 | 7.8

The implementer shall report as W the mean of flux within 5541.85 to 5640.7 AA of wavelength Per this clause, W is 7.13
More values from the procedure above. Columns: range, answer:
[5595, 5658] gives 7.74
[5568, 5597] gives 7.76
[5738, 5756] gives 8.56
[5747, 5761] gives 7.93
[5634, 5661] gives 7.69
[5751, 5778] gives 8.46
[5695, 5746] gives 8.47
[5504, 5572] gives 6.3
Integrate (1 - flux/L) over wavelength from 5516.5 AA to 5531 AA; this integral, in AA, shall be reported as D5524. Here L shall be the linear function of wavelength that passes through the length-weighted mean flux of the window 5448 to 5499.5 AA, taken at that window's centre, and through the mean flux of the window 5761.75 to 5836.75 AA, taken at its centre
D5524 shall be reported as 1.3 AA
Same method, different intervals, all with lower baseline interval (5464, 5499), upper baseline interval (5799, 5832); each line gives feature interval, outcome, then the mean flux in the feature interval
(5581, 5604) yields 0.9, 7.57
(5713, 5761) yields 2.1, 8.46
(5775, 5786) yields -0.2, 9.35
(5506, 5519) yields 0.4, 7.07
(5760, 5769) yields 0.6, 8.47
